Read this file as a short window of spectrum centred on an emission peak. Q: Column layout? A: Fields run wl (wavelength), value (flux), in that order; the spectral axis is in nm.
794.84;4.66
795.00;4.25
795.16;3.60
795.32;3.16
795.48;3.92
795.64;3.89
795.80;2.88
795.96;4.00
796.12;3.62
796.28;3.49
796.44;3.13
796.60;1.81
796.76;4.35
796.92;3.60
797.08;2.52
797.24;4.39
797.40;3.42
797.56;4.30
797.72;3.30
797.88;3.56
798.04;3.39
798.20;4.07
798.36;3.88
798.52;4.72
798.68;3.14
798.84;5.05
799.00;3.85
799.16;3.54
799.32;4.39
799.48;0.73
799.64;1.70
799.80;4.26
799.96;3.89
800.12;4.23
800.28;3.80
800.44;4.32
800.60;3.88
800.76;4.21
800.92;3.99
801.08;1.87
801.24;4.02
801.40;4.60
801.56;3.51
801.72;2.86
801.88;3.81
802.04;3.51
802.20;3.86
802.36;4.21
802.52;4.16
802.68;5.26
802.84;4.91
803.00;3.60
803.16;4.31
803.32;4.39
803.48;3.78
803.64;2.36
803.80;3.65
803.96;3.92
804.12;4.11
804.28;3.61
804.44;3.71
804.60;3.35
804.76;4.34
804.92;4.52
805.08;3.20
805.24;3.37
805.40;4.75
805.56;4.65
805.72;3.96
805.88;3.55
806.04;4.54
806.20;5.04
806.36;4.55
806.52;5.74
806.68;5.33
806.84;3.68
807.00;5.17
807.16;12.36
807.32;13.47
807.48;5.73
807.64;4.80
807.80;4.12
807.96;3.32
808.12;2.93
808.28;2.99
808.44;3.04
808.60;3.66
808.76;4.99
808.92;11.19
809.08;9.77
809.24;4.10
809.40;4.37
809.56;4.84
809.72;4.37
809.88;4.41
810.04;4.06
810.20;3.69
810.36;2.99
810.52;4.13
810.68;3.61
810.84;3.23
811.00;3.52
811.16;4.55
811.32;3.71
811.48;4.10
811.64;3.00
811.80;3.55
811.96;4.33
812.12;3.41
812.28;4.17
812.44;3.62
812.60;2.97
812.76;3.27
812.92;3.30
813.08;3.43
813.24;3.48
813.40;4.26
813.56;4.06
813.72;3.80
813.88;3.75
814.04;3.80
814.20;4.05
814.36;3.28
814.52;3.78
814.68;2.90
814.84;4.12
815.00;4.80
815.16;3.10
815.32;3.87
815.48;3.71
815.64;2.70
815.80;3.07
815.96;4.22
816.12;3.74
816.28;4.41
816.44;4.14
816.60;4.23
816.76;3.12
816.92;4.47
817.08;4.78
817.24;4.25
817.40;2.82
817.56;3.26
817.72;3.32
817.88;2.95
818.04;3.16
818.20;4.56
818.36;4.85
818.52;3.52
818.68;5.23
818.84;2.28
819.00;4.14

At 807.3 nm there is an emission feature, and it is [S II] 6716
